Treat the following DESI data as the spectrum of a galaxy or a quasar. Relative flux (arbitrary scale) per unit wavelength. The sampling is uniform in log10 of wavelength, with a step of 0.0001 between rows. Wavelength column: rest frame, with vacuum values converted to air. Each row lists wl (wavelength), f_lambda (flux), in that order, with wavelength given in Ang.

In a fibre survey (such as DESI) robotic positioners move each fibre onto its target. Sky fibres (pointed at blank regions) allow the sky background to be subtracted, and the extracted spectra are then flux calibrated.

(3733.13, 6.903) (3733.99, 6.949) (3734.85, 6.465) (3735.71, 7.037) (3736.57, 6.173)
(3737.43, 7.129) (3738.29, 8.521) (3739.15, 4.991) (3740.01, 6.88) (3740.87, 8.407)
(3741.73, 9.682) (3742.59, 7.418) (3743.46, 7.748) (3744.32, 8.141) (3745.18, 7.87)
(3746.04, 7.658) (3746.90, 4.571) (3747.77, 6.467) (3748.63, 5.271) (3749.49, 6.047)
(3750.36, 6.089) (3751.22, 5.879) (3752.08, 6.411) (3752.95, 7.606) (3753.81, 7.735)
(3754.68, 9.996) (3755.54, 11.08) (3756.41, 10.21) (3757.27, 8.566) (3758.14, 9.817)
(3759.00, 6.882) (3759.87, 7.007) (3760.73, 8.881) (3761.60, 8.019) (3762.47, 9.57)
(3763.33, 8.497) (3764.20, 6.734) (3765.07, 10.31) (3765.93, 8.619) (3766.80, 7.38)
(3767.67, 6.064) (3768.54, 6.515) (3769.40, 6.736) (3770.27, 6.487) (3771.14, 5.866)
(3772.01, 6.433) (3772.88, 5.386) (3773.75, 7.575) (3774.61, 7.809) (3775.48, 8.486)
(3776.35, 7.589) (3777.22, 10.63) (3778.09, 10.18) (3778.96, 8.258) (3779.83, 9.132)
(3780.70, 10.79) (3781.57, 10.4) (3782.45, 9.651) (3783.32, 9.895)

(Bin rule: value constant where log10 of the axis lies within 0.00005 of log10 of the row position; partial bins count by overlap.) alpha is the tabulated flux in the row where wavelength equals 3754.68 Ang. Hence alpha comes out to 9.996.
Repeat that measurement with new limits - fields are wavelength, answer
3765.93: 8.619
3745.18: 7.87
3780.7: 10.79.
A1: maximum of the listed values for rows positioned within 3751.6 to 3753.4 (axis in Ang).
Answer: 7.606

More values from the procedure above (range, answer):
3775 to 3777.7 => 10.63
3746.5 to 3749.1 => 6.467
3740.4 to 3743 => 9.682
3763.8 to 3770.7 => 10.31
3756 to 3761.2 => 10.21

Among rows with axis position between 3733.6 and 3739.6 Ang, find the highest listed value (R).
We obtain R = 8.521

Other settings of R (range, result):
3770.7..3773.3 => 6.433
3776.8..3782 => 10.79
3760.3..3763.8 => 9.57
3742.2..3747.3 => 8.141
